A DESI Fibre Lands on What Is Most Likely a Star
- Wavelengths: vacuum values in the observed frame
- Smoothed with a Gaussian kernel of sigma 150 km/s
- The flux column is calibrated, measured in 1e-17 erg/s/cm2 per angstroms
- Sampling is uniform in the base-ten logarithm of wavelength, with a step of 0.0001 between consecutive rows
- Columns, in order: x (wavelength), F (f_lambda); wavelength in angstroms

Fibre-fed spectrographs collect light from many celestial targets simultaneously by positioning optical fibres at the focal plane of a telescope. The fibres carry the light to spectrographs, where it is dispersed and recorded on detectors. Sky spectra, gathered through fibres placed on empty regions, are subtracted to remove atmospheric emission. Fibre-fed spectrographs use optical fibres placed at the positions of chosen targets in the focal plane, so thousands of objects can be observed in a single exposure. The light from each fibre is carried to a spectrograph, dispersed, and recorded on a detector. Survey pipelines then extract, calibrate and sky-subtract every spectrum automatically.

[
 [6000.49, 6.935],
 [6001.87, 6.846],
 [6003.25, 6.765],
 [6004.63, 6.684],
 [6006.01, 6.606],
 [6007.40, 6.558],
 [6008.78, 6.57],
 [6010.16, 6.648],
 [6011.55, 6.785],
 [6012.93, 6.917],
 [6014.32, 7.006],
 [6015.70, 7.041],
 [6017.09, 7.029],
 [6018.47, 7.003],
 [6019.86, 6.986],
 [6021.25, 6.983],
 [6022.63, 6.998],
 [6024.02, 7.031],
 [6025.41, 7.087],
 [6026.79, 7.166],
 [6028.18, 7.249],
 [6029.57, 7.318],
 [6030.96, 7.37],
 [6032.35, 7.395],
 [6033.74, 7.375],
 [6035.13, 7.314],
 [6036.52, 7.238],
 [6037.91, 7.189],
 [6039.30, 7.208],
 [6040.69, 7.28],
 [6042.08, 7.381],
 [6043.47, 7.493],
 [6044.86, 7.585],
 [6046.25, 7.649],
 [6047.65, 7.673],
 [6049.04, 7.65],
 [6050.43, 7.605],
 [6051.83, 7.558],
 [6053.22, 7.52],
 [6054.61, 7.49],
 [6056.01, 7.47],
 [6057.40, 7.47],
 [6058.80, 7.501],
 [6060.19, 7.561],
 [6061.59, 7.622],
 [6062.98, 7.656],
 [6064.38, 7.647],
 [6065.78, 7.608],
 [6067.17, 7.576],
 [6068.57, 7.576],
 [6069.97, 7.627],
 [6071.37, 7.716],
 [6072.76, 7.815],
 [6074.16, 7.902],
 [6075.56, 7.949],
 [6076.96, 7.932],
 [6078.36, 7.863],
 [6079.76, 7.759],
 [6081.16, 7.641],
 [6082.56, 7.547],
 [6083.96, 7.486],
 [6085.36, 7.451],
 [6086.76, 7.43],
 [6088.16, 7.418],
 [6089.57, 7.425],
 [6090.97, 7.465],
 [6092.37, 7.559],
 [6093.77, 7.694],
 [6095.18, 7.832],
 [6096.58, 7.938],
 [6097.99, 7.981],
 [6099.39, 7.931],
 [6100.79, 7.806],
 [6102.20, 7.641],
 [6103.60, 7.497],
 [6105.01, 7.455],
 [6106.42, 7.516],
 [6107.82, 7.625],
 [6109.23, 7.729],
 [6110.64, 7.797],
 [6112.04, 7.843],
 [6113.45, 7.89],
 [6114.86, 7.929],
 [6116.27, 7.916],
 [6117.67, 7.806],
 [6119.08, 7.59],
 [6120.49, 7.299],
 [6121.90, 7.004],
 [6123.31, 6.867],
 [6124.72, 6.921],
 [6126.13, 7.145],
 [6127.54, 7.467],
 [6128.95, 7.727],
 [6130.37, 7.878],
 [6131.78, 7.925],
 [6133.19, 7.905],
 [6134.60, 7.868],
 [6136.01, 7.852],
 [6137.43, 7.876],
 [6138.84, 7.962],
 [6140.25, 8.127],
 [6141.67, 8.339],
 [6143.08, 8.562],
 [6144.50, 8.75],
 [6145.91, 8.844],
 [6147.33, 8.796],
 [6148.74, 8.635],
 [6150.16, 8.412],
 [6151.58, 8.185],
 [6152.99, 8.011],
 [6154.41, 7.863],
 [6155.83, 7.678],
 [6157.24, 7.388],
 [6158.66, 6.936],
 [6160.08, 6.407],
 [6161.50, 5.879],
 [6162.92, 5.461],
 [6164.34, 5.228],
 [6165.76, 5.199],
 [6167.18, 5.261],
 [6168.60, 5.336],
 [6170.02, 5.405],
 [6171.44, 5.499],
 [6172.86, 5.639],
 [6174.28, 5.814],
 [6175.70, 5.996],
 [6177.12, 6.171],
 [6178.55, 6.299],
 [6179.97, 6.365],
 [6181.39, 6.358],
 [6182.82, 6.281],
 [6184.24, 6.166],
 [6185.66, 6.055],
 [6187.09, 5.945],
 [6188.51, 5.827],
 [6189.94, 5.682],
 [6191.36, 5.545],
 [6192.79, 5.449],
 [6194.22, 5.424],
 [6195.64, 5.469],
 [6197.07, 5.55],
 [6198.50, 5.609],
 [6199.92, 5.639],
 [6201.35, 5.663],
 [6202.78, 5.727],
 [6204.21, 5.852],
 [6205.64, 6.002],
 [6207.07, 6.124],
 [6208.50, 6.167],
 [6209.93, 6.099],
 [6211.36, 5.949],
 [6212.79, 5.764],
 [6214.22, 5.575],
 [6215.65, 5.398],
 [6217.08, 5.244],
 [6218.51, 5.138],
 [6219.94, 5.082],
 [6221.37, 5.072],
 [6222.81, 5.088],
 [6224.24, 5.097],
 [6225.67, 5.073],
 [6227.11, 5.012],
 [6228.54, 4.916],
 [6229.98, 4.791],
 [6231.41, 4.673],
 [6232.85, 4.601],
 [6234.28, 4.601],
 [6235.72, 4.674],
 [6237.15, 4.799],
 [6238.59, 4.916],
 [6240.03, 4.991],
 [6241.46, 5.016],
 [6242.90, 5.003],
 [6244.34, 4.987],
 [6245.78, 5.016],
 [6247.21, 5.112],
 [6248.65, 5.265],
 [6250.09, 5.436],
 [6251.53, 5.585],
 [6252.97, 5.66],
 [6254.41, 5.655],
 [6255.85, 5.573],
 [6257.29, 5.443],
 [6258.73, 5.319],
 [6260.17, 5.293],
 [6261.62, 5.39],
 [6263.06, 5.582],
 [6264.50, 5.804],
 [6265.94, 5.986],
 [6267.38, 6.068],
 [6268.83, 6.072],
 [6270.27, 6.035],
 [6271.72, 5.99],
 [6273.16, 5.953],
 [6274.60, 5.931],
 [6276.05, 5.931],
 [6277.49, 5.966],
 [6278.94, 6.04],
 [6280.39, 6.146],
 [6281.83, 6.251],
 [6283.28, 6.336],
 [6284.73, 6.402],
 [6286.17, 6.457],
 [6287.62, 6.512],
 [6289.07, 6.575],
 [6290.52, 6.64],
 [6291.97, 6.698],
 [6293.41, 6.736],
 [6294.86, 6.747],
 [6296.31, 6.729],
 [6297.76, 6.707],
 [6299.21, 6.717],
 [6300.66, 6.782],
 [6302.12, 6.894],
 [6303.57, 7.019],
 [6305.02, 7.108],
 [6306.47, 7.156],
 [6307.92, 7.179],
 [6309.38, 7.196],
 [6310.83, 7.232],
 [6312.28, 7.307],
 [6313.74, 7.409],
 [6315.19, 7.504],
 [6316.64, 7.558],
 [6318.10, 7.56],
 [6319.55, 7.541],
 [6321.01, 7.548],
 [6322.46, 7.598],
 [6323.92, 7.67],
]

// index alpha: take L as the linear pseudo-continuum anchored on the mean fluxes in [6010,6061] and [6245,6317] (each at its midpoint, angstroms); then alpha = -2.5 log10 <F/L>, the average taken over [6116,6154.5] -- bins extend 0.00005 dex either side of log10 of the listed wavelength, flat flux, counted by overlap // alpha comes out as -0.15 mag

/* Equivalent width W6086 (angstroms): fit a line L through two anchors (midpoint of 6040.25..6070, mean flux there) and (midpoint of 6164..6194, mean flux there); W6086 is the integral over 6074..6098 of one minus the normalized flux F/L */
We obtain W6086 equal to -1.9 angstroms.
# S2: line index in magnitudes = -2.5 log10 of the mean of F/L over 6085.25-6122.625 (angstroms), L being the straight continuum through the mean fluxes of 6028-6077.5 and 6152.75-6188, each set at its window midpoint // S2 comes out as -0.11 mag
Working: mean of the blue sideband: 7.53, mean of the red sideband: 6.16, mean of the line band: 7.65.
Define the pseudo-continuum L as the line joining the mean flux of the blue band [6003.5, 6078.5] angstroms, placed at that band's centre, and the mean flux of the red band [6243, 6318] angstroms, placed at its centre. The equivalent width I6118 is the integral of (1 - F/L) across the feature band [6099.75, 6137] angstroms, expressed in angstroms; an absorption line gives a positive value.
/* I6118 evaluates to -3.37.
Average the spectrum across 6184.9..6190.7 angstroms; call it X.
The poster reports 5.88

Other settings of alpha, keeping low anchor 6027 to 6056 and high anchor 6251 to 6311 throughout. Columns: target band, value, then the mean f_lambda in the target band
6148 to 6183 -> 0.06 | 6.47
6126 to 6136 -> -0.11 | 7.75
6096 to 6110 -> -0.09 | 7.71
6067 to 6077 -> -0.07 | 7.76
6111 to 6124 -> -0.08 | 7.58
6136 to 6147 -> -0.20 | 8.33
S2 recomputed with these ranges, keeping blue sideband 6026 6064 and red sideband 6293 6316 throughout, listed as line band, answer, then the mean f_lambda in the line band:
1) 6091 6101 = -0.06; 7.8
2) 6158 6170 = 0.26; 5.69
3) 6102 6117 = -0.05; 7.72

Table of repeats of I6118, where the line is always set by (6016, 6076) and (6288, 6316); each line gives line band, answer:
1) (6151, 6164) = 0.36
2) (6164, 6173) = 2.31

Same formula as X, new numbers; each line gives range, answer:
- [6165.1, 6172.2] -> 5.35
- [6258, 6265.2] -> 5.48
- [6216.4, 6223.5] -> 5.12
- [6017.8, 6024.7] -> 7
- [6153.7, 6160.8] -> 7.25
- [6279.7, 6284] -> 6.25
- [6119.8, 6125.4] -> 7.02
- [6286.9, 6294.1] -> 6.64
